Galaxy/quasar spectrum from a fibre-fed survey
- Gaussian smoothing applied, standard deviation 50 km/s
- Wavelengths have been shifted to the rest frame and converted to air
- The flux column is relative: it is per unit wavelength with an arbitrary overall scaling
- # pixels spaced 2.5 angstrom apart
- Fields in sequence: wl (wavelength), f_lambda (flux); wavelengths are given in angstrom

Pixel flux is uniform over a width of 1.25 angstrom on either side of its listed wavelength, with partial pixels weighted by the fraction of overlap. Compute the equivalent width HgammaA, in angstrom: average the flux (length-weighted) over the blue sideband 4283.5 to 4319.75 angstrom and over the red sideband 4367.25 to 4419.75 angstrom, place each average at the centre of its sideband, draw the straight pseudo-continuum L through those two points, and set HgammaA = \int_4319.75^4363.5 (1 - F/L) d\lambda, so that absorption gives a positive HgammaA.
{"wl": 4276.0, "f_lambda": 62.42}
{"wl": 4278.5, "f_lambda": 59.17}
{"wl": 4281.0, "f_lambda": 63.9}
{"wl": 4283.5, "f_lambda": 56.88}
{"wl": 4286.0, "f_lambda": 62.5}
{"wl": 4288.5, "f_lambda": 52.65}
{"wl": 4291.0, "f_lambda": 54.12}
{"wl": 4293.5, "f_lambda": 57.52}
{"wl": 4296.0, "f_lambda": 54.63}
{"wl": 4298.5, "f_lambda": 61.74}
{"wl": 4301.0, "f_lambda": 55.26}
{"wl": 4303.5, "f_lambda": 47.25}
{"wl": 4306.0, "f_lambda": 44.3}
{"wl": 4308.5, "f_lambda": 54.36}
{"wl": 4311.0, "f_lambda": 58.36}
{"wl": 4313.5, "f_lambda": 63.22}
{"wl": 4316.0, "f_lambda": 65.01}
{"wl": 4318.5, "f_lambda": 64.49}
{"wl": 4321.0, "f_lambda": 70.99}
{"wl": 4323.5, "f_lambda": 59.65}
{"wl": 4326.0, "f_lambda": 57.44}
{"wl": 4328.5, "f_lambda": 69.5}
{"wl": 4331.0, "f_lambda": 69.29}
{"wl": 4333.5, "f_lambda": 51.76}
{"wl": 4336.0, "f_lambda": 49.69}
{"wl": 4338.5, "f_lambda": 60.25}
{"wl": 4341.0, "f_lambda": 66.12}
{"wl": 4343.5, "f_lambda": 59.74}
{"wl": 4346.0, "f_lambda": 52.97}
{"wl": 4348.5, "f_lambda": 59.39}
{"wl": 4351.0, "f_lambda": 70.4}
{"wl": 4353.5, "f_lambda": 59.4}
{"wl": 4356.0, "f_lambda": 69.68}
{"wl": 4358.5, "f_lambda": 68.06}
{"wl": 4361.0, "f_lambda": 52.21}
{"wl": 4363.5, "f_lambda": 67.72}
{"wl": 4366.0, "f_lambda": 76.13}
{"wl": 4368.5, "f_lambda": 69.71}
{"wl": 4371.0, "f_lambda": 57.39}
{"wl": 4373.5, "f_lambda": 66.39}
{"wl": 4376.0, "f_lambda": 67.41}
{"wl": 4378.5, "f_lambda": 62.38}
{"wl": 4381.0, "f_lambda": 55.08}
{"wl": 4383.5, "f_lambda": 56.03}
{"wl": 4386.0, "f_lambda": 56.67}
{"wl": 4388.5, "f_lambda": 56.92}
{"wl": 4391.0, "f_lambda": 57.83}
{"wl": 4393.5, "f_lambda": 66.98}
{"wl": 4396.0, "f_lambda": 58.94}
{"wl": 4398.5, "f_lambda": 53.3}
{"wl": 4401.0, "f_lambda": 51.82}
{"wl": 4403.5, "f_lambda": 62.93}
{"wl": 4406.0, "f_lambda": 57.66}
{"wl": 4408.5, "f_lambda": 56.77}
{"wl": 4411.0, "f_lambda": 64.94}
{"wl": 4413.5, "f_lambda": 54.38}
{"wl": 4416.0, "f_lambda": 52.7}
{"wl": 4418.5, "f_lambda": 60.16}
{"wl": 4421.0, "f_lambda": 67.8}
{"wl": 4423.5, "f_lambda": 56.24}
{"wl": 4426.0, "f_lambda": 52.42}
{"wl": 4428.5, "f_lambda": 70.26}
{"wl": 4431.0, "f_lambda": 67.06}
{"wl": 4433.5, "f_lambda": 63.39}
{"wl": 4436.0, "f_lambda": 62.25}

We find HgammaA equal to -2.9 angstrom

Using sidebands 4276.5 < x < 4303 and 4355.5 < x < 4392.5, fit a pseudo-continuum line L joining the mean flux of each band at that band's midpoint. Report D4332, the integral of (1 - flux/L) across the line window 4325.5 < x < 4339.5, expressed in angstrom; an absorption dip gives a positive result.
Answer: 0.1 angstrom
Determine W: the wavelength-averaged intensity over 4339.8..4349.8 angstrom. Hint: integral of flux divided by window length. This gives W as 59.6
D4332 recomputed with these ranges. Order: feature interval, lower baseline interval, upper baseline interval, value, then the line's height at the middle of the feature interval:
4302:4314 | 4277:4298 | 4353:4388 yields 1.3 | 59.2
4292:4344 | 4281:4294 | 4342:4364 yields 0.5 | 59.5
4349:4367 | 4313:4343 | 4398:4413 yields -1.6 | 60.6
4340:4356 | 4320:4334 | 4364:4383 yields 0.5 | 64.1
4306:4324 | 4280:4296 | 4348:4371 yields -0.1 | 60.6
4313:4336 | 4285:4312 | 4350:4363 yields -1.5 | 58.9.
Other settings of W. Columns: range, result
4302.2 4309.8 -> 48.7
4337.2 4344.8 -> 61.9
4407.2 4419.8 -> 57.8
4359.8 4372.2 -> 64.7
